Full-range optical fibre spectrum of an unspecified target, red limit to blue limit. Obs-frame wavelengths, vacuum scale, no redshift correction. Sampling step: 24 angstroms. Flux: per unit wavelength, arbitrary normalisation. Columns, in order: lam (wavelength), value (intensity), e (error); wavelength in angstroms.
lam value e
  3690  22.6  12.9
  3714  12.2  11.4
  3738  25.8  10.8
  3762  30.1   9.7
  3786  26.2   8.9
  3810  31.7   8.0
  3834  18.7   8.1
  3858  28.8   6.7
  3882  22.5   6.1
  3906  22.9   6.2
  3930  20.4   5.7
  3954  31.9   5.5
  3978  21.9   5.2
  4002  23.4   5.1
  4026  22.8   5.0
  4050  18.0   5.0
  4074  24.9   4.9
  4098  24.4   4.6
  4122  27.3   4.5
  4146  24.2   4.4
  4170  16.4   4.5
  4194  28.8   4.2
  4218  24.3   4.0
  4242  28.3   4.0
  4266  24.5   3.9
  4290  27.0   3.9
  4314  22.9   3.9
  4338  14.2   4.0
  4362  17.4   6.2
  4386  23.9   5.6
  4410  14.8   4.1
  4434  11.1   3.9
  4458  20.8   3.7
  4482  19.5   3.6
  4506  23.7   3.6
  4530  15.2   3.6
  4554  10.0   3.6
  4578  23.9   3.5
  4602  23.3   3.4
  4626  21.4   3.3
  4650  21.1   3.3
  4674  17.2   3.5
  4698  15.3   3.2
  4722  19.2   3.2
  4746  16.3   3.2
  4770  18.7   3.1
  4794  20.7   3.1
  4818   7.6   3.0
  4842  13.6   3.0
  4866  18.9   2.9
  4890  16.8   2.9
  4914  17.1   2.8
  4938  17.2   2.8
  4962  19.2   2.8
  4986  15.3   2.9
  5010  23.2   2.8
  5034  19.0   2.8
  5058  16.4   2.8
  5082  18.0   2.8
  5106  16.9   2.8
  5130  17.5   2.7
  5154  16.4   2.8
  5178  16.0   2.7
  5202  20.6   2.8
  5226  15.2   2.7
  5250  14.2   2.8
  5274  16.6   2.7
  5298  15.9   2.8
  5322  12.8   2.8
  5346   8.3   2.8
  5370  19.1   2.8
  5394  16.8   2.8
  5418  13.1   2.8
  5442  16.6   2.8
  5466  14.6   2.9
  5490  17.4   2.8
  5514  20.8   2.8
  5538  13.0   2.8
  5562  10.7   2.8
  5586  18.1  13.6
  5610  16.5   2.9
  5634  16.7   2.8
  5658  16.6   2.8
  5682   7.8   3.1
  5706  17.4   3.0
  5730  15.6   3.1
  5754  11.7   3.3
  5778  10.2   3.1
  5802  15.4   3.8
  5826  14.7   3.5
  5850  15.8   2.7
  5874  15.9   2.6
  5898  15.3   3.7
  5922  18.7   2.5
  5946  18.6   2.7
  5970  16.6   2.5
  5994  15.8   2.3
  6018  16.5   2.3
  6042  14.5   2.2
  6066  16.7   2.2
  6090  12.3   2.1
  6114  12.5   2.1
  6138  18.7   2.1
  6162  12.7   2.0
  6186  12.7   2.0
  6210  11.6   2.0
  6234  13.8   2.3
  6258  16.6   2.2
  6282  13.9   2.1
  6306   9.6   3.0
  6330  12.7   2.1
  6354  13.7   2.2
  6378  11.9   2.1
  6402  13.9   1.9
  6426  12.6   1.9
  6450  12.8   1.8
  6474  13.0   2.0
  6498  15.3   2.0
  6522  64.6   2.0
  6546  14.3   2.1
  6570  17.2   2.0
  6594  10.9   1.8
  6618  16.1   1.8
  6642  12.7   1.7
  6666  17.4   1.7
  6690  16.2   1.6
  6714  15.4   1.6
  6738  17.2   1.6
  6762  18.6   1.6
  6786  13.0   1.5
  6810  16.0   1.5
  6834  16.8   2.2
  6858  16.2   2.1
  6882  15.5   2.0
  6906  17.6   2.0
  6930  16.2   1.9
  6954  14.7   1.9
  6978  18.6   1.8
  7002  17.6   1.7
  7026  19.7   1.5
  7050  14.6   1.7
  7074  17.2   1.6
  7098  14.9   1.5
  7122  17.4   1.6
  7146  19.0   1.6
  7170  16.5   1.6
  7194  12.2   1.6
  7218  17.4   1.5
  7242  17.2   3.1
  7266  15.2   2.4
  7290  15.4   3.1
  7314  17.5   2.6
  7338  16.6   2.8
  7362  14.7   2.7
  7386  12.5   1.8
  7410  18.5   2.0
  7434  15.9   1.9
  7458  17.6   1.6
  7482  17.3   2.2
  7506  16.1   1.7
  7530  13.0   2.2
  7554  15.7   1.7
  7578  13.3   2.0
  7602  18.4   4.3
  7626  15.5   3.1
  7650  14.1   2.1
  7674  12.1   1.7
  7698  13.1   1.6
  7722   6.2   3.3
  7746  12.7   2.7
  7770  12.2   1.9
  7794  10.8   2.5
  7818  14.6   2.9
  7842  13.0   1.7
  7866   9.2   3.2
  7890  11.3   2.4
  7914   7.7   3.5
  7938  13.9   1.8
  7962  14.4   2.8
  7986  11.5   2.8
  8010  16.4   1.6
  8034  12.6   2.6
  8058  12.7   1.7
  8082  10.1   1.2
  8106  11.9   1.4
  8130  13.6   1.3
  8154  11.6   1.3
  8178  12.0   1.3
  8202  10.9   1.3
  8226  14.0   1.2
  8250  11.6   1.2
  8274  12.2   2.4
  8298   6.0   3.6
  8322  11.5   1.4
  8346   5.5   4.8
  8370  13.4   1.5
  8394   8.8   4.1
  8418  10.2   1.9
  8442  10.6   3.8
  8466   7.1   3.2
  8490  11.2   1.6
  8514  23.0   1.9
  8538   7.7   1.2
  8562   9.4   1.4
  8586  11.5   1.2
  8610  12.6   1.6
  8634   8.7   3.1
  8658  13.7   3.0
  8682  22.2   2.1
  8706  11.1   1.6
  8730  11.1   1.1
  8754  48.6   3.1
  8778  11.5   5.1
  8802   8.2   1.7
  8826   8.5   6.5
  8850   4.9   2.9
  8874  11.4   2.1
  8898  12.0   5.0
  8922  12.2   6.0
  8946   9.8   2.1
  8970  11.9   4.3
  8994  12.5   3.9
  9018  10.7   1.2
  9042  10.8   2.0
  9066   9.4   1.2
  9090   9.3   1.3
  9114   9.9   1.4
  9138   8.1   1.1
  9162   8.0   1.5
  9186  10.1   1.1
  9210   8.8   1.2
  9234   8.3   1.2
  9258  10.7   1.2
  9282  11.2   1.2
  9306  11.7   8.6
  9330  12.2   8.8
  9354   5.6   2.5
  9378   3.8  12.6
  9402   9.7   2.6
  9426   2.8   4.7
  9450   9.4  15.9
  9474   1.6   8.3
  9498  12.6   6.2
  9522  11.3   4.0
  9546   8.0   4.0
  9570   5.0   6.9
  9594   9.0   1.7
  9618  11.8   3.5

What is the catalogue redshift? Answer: 0.749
